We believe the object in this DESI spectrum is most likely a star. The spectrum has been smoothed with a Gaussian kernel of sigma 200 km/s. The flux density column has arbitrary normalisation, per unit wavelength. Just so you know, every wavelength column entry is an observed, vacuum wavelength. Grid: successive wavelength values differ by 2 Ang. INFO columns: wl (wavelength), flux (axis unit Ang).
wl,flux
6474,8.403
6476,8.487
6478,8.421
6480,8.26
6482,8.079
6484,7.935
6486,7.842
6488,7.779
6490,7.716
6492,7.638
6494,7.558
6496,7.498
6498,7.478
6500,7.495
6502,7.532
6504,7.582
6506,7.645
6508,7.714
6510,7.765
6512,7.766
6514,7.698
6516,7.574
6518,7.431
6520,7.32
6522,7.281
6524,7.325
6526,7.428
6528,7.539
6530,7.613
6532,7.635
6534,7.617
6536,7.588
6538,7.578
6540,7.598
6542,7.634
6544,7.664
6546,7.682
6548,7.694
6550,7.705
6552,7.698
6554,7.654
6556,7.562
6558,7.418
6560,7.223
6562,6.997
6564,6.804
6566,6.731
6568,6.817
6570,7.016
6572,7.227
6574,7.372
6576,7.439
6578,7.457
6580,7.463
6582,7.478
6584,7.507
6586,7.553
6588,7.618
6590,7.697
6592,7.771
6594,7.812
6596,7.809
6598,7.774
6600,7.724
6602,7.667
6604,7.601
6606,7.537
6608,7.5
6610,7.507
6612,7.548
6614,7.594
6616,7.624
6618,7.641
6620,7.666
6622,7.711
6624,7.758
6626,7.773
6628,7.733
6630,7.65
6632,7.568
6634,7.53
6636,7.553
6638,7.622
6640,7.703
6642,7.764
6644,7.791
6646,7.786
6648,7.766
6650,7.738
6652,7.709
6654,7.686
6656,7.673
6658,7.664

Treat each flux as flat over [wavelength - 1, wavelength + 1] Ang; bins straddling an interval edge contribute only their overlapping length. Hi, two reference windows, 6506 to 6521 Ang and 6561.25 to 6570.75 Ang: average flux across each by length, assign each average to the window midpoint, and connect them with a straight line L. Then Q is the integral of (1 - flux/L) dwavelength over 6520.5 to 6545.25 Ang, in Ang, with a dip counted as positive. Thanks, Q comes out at -0.7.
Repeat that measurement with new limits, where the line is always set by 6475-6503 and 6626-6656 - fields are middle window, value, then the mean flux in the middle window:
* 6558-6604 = 2.0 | 7.41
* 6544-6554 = 0.1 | 7.69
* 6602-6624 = 0.3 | 7.6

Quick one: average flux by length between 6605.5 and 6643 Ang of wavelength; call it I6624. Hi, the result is 7.63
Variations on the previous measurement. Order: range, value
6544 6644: 7.53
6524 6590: 7.44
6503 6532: 7.55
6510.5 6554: 7.58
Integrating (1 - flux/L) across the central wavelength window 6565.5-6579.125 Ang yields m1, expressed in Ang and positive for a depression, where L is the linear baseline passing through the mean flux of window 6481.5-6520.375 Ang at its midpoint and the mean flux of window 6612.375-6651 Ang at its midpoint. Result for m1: 0.9 Ang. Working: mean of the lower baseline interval 7.65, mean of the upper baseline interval 7.68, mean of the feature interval 7.17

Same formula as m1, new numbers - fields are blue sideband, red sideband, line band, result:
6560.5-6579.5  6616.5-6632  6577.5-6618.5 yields -1.14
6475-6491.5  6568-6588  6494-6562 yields 1.52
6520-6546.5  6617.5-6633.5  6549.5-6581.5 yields 1.30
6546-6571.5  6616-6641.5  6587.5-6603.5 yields -0.53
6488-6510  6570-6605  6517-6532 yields 0.31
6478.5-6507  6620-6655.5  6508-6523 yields 0.32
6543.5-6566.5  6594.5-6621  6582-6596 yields -0.19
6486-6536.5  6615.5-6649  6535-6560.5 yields 0.03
